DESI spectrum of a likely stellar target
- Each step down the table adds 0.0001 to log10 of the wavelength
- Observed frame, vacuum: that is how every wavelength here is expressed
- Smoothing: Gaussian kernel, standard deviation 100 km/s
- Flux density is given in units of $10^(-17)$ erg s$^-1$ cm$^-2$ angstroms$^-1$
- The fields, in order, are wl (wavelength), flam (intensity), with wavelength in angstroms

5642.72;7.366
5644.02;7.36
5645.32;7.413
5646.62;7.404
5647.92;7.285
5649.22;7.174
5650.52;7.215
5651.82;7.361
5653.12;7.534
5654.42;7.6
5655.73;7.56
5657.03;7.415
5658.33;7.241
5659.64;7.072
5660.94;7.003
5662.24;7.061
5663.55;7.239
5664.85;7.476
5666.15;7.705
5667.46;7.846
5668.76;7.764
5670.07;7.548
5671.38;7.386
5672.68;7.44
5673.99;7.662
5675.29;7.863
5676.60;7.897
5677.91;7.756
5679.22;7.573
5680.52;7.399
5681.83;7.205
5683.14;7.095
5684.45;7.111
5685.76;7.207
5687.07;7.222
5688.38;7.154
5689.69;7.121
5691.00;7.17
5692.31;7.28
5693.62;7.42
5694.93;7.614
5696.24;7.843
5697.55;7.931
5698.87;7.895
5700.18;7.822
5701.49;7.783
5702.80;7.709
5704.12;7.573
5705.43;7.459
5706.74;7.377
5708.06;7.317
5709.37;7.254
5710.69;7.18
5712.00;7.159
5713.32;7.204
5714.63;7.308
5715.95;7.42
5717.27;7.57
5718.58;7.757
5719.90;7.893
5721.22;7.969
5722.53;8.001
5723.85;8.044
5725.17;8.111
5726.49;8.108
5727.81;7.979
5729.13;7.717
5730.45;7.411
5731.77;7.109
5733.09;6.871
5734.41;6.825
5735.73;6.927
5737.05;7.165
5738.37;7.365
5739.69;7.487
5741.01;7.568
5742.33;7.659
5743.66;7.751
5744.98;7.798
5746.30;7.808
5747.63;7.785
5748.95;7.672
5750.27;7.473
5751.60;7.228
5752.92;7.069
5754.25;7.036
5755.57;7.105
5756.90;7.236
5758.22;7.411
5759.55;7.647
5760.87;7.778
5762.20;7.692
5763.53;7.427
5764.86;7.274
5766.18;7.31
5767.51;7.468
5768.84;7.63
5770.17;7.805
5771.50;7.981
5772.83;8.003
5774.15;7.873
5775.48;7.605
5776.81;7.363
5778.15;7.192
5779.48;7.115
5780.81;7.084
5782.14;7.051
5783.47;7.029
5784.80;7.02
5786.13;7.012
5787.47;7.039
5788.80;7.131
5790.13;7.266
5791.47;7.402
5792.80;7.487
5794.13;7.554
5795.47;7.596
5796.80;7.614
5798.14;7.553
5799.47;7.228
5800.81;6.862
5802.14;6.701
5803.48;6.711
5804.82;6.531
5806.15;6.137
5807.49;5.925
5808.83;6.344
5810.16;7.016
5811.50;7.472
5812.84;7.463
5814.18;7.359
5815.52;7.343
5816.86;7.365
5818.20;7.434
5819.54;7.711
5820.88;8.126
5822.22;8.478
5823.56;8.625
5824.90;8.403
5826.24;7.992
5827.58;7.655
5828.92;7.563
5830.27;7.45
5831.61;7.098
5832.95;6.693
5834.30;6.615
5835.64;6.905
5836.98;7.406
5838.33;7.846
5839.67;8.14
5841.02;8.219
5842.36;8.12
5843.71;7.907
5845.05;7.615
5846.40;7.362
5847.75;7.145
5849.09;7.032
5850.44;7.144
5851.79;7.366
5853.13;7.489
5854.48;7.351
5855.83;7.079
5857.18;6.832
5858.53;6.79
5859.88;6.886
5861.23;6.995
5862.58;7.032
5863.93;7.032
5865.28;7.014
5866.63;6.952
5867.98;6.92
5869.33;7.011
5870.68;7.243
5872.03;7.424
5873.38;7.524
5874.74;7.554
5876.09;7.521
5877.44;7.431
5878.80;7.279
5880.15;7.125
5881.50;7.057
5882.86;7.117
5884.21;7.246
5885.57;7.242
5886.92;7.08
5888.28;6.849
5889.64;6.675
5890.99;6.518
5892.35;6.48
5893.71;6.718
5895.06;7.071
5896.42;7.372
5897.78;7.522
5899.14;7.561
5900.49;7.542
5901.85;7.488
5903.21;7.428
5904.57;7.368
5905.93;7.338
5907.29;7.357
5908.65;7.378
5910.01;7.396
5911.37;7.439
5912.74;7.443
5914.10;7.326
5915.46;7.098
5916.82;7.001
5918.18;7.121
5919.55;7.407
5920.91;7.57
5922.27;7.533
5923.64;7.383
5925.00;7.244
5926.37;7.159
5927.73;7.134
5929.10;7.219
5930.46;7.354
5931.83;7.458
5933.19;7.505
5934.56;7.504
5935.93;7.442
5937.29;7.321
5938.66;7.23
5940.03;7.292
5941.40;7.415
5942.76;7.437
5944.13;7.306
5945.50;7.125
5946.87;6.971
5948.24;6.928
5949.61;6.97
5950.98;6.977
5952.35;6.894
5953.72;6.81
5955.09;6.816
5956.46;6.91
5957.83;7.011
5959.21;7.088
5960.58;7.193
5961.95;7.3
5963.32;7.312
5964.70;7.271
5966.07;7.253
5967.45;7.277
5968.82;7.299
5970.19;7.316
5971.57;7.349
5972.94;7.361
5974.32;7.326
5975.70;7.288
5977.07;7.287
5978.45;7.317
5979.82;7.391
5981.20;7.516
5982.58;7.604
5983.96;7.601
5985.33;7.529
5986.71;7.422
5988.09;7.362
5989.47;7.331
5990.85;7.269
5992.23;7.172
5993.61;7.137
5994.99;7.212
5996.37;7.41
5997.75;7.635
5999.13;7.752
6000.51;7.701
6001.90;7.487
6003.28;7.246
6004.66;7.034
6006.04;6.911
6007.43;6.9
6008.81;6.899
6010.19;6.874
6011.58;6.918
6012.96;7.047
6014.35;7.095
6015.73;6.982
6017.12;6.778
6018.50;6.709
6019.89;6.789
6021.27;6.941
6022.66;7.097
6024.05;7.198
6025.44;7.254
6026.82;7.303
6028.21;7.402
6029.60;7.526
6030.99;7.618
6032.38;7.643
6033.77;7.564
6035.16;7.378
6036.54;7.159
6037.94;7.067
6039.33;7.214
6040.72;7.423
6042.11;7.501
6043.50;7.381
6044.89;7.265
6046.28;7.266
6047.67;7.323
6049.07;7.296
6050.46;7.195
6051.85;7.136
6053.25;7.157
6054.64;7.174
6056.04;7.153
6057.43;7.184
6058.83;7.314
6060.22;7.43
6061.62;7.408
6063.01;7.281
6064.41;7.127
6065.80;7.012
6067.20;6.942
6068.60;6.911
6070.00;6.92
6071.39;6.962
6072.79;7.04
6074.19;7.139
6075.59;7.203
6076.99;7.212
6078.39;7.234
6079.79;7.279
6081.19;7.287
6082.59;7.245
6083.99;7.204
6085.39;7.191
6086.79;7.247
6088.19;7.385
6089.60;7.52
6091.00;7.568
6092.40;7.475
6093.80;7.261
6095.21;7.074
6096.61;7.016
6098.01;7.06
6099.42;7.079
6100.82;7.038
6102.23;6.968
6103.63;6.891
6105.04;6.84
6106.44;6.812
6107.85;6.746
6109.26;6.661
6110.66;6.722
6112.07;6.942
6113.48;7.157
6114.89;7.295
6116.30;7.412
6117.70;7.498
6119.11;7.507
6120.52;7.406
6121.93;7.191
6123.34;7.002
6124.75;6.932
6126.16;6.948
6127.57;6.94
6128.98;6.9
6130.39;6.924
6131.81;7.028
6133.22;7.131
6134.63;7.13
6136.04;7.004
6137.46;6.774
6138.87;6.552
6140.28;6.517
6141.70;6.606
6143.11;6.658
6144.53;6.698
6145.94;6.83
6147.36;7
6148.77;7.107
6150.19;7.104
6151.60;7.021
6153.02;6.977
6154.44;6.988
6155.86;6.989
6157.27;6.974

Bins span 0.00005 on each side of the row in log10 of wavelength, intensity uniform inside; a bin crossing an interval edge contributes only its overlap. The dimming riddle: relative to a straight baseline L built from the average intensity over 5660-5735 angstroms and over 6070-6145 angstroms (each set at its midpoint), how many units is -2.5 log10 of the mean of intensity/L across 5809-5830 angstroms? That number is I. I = -0.05 mag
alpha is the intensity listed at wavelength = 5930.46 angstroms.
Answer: 7.354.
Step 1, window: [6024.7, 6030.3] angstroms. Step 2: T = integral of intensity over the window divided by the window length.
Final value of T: 7.37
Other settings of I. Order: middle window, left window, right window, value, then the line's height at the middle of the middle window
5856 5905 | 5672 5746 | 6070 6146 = 0.028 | 7.32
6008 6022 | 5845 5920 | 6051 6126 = 0.039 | 7.16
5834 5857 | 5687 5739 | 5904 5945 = -0.008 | 7.4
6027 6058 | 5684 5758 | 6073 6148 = -0.028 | 7.14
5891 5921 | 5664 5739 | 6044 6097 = 0.011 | 7.34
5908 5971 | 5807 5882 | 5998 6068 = 0.007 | 7.28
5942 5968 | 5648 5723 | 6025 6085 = 0.032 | 7.31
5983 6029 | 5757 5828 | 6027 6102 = 0.012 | 7.27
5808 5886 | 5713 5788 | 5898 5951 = 0.003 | 7.39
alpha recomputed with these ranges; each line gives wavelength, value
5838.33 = 7.846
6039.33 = 7.214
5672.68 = 7.44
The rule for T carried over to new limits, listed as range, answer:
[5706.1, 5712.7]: 7.25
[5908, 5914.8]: 7.39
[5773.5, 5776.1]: 7.74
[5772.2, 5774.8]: 7.97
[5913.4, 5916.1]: 7.22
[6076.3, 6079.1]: 7.22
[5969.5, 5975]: 7.34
